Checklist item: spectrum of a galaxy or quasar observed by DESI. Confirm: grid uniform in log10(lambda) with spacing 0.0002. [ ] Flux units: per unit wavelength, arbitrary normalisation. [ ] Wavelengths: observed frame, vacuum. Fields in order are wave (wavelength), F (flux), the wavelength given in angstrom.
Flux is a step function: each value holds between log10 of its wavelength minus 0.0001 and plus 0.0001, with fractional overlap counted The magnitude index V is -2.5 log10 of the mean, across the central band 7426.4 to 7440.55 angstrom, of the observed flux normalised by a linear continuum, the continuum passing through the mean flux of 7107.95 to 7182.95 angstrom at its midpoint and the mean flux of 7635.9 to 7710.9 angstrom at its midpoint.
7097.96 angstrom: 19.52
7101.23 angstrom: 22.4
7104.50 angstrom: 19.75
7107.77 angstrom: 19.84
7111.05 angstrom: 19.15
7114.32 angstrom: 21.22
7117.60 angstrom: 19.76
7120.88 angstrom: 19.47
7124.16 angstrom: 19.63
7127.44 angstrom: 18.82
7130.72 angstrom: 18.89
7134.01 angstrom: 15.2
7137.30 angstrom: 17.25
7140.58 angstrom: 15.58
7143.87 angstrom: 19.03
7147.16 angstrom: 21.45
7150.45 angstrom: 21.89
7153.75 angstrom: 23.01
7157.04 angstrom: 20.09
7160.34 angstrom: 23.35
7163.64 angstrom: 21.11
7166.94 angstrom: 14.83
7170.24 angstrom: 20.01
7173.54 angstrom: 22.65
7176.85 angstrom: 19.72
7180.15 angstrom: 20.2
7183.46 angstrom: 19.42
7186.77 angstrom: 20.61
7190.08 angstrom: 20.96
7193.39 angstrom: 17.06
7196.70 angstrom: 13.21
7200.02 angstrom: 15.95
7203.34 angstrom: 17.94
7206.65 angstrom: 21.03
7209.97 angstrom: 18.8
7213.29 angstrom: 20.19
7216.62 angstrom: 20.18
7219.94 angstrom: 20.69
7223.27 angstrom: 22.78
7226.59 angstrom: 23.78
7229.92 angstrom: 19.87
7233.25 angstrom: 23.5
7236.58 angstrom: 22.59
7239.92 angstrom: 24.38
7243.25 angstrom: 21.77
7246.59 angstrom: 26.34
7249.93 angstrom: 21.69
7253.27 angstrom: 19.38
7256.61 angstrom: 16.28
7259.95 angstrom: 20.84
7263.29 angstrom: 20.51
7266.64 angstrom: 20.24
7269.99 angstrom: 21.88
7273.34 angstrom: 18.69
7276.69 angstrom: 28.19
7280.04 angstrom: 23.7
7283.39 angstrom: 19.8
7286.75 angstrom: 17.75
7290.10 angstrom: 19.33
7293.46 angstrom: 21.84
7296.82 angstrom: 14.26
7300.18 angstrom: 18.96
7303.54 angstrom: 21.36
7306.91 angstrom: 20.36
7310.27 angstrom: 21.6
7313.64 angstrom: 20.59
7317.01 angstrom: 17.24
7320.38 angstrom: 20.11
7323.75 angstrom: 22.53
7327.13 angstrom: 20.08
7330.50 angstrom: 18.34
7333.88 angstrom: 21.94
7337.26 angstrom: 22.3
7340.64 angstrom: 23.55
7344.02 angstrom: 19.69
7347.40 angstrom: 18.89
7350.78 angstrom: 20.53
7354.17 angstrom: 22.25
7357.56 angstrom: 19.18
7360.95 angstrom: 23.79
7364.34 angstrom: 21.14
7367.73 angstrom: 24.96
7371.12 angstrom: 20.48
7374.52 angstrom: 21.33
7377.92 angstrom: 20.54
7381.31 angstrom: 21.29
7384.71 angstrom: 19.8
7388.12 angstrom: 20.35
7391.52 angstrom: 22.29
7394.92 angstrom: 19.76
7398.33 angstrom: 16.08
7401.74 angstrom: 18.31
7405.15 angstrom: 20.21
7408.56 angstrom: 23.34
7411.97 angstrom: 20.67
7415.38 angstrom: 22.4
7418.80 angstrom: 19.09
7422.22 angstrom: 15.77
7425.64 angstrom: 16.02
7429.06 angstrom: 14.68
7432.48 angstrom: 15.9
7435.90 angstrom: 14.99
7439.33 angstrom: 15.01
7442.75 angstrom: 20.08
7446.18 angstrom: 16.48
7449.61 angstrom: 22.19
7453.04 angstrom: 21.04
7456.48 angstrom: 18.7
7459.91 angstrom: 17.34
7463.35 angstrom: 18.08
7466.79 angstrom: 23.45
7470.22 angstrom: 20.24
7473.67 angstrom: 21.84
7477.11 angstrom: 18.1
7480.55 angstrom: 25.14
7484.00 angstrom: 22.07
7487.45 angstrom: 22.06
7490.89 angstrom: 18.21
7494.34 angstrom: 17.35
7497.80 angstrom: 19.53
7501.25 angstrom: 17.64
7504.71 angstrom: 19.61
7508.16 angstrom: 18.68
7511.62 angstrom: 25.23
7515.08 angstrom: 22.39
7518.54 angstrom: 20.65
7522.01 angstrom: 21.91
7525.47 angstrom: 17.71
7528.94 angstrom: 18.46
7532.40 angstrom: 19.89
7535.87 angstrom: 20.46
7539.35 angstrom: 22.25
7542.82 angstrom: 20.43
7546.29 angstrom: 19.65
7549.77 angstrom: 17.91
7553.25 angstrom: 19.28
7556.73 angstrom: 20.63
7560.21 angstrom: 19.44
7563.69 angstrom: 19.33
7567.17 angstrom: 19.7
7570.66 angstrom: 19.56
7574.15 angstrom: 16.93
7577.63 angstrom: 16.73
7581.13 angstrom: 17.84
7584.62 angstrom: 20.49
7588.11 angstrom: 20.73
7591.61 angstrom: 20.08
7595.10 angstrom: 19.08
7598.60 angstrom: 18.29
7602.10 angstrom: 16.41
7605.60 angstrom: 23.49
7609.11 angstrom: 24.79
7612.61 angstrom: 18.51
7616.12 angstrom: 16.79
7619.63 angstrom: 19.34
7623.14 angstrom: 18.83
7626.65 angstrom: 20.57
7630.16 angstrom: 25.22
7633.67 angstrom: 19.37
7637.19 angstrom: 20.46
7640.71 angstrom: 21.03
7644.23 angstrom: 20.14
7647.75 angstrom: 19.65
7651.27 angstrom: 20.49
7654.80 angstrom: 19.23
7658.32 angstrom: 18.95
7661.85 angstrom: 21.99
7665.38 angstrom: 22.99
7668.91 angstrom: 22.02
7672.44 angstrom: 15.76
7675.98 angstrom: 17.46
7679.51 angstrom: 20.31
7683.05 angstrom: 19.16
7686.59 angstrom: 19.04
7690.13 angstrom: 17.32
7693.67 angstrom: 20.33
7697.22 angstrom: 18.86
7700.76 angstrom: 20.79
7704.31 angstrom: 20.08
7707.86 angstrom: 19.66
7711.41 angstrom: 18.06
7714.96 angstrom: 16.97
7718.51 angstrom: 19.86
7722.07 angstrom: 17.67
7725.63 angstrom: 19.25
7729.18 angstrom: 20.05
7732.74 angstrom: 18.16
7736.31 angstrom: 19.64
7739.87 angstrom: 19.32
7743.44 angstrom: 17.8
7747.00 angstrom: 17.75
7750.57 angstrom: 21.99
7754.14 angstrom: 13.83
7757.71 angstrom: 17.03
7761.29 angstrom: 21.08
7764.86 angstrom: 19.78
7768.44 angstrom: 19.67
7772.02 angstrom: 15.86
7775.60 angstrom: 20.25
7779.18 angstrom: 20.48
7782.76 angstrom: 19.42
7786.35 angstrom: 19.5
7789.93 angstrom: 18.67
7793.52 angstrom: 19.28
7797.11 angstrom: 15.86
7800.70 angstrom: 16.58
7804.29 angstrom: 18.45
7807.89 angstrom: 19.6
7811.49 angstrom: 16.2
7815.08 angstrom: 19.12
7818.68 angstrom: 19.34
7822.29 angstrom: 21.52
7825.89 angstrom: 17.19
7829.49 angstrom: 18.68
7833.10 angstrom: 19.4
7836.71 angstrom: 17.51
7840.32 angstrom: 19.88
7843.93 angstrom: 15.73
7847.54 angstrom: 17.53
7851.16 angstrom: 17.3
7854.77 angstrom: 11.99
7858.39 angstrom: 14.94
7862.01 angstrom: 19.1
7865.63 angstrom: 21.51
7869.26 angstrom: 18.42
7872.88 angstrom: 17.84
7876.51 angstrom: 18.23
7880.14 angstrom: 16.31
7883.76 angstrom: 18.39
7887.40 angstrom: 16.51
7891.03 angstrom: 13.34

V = 0.28 mag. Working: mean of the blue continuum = 19.7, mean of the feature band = 15.2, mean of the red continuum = 19.8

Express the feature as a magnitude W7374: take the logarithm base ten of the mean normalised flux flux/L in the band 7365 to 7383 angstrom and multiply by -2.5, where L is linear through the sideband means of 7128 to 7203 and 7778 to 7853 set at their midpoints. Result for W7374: -0.15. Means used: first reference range 19.1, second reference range 18.4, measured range 21.7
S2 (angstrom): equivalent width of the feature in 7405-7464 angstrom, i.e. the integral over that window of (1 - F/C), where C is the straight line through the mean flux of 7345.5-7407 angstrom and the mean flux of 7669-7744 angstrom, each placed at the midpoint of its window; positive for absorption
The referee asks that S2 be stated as 5.6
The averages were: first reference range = 20.6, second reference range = 18.9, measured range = 18.4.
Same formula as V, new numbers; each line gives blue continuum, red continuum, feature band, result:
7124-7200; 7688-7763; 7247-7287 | -0.10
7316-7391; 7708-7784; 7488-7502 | 0.09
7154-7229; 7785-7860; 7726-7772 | -0.04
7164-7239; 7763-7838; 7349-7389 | -0.09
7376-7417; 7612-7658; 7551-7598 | 0.05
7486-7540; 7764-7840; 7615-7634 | -0.04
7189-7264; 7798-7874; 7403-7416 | -0.10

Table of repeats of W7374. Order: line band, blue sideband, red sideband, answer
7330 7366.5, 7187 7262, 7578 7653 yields -0.05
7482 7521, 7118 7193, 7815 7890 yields -0.09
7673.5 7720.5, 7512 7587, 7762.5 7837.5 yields 0.01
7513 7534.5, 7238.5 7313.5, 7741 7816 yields -0.03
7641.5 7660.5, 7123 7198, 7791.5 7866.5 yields -0.09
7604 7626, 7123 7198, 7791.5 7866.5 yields -0.11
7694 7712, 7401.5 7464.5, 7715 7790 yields -0.05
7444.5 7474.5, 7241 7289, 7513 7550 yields 0.04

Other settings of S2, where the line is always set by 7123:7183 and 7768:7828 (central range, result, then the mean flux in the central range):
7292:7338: -1.7 angstrom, 20.1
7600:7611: -1.5 angstrom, 21.4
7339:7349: -0.7 angstrom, 20.7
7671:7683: 0.5 angstrom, 18.1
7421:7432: 2.1 angstrom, 15.5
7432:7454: 1.4 angstrom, 18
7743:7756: 0.6 angstrom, 17.9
